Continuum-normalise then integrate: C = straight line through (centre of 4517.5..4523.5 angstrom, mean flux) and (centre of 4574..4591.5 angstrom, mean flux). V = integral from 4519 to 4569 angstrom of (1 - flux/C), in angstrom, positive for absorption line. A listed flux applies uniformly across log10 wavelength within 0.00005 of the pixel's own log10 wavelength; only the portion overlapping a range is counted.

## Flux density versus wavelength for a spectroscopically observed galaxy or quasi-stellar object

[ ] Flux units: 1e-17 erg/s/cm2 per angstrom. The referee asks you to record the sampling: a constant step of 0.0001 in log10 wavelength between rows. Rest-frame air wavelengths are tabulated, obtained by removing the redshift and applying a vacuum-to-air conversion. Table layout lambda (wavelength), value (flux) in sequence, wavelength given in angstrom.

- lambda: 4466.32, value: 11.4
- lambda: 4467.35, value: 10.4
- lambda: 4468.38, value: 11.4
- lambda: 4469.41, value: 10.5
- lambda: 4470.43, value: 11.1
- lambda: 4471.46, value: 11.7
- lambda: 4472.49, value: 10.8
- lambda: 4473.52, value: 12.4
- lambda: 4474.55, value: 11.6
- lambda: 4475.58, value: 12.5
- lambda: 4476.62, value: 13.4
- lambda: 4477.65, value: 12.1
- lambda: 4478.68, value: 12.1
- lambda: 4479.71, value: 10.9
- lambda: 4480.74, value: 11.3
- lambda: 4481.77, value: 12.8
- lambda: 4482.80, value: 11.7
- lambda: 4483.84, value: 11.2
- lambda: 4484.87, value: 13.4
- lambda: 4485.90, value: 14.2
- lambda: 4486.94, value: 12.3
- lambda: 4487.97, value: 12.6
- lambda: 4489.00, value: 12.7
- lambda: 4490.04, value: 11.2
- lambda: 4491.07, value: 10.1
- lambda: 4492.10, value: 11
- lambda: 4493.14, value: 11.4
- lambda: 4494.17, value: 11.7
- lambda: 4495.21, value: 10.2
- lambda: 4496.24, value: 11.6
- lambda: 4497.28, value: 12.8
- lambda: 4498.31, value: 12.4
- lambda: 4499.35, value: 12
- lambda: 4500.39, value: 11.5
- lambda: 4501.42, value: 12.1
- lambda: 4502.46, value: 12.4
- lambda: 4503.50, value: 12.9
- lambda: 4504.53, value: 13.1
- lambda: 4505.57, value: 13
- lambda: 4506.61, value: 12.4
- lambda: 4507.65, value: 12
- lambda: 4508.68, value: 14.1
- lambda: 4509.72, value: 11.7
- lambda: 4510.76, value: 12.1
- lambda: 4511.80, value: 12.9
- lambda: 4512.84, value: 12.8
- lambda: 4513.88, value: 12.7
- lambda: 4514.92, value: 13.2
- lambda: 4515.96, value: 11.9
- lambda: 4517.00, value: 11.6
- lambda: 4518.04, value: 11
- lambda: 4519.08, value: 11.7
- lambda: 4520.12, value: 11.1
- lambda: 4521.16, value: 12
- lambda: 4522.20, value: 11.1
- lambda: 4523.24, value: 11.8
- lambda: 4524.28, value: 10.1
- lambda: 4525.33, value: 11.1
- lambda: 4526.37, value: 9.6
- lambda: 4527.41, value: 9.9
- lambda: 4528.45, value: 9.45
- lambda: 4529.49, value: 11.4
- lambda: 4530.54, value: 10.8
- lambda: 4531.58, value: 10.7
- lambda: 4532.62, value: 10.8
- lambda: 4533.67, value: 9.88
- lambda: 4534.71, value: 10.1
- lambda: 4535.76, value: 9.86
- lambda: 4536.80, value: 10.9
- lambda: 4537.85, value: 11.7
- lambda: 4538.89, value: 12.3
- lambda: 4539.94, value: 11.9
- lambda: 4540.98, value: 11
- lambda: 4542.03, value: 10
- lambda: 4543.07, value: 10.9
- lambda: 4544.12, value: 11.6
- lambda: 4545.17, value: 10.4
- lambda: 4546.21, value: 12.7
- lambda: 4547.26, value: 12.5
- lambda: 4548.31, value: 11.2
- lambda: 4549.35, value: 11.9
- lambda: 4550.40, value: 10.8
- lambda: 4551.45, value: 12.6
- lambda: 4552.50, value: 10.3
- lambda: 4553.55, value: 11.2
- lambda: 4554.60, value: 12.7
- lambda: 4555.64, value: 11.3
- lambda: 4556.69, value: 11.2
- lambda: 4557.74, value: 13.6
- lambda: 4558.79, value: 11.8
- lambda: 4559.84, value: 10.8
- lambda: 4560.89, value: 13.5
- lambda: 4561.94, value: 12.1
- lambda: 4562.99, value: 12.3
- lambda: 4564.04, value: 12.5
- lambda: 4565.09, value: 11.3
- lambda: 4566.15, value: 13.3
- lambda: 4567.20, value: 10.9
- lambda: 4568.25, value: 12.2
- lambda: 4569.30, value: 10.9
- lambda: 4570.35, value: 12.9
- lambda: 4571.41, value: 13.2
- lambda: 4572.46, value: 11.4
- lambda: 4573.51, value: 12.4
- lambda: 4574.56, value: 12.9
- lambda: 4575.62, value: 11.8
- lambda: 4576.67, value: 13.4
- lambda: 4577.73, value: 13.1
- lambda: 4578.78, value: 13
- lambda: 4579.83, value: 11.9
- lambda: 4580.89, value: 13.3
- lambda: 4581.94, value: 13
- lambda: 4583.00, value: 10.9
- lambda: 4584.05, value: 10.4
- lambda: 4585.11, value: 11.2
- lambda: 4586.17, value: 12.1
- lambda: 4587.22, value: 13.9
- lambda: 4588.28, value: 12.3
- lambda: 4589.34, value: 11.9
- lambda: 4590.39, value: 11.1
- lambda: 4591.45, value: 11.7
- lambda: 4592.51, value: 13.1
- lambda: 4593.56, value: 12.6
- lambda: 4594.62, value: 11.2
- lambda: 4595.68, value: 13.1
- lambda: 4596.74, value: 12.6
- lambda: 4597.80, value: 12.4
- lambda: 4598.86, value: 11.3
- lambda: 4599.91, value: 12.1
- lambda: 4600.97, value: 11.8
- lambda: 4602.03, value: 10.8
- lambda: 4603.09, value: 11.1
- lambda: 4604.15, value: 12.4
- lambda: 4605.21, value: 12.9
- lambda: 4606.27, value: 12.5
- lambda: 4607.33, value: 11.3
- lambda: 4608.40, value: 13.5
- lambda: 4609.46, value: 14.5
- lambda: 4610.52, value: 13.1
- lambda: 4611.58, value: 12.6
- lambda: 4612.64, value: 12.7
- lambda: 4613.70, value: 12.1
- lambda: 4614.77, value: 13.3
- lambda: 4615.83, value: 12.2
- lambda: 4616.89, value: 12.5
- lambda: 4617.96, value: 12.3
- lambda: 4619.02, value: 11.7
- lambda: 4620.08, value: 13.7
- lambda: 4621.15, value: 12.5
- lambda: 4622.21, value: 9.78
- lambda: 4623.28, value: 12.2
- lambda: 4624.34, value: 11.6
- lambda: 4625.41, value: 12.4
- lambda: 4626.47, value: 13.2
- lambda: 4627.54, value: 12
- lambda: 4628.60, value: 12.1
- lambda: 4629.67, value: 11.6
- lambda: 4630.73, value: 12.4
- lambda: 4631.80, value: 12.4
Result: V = 1.7 angstrom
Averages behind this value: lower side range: 11.4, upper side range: 12.2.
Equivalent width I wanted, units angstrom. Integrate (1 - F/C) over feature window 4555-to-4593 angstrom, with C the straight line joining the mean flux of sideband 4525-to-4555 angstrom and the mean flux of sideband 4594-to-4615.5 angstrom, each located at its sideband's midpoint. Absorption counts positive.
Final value -1.5 angstrom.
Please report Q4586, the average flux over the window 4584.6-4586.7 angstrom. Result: 11.7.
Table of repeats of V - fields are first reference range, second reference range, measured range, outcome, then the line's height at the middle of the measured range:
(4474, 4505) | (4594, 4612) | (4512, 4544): 2.62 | 12.1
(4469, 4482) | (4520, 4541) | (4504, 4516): -1.62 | 11.2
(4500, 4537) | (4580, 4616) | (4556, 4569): -0.16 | 11.9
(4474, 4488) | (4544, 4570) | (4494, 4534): 1.33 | 12.1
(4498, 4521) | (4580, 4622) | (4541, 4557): 1.14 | 12.3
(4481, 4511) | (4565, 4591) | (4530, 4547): 1.65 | 12.2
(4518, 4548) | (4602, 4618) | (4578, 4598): -0.18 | 12.1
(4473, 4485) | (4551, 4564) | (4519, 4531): 1.20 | 12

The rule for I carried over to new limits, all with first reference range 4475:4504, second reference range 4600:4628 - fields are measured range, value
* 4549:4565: 0.38 angstrom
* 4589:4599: 0.12 angstrom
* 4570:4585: -0.15 angstrom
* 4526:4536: 1.52 angstrom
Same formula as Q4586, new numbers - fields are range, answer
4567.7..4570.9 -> 12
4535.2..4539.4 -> 11.2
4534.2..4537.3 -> 10.3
